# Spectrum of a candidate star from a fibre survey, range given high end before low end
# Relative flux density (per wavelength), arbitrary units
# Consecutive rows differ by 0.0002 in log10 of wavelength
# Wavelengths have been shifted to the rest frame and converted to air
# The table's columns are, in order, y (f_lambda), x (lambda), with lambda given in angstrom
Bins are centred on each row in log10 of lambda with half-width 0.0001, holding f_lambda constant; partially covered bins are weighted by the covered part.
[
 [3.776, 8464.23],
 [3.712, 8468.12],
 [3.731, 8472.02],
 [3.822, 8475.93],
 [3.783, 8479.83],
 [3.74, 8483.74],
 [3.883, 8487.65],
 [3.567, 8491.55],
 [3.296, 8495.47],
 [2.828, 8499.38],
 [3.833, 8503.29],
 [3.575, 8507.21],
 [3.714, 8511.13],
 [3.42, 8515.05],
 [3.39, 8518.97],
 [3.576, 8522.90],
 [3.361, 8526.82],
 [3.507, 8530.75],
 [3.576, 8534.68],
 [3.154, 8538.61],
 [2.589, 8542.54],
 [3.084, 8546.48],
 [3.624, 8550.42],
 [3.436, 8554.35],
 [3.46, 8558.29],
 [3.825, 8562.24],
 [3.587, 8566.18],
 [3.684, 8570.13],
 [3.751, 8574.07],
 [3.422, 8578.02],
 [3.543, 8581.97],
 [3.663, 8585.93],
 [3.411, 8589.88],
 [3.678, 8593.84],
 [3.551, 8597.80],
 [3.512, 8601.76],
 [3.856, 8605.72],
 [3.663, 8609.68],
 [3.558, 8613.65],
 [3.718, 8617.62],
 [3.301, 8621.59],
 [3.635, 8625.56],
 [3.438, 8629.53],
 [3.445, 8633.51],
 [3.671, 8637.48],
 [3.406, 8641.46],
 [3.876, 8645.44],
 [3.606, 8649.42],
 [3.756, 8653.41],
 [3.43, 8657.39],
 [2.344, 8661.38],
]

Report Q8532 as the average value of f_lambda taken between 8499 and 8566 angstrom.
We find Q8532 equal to 3.43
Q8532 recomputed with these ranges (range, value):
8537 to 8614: 3.5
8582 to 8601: 3.57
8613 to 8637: 3.52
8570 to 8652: 3.59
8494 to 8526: 3.45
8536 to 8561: 3.25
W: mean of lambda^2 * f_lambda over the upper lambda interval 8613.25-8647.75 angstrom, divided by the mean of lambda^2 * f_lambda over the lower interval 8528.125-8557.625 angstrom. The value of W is 1.10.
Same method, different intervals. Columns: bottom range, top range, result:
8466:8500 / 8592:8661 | 1.02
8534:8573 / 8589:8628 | 1.07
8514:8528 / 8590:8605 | 1.06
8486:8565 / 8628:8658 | 1.07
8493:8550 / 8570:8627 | 1.09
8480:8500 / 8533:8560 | 0.94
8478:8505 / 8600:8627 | 1.04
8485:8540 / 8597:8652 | 1.06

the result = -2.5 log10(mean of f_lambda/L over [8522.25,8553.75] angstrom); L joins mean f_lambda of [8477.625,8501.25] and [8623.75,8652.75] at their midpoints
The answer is 0.08 mag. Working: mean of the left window 3.52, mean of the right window 3.59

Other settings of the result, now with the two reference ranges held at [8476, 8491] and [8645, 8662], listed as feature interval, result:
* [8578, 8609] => -0.01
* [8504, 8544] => 0.09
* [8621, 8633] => 0.01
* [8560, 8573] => -0.02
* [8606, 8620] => -0.04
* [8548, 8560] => 0.05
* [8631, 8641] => -0.02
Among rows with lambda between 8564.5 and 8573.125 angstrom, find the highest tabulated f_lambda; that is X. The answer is 3.684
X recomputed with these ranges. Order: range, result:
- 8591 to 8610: 3.856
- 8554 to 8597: 3.825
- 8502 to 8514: 3.833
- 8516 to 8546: 3.576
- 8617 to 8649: 3.876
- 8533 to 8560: 3.624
